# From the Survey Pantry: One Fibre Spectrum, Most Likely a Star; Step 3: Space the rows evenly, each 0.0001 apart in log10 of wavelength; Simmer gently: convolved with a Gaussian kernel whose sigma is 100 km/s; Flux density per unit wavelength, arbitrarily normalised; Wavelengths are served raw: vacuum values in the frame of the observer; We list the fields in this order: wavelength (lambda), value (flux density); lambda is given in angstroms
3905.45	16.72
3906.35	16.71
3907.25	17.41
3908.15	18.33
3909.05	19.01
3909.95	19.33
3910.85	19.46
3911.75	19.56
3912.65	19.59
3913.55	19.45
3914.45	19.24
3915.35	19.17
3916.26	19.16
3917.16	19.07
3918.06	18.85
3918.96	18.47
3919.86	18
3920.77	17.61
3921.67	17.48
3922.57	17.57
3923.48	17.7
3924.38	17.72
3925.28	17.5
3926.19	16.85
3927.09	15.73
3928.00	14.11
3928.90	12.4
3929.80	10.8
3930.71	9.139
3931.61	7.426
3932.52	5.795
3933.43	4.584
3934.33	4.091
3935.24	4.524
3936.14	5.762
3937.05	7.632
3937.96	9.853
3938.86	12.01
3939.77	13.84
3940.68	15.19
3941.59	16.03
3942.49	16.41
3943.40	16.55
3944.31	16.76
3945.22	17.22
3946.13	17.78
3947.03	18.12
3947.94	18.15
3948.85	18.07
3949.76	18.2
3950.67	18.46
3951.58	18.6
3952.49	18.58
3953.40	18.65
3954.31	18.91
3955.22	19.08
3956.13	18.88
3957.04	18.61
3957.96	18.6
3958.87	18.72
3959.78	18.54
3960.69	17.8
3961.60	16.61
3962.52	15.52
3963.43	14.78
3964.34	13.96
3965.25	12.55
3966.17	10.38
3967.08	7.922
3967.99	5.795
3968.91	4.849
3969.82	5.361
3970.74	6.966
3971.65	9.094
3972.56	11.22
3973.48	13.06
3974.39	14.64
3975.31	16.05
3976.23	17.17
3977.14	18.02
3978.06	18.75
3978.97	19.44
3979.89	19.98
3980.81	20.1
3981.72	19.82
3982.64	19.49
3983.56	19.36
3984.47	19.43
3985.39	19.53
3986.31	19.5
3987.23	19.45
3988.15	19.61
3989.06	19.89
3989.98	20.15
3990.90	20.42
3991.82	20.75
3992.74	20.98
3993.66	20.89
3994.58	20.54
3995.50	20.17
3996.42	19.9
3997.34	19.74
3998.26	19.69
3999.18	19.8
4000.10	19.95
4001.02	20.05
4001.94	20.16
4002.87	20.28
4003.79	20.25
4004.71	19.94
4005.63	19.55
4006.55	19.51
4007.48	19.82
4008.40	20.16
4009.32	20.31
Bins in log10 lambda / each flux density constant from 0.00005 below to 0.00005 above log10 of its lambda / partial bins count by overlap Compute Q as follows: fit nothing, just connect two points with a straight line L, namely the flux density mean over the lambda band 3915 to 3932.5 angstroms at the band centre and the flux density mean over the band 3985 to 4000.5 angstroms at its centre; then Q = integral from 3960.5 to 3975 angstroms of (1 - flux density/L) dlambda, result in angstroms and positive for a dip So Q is 5.7 angstroms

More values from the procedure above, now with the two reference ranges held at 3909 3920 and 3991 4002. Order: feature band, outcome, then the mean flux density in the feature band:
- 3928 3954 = 8.3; 13.3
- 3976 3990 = 0.5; 19.4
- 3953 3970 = 4.4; 14.6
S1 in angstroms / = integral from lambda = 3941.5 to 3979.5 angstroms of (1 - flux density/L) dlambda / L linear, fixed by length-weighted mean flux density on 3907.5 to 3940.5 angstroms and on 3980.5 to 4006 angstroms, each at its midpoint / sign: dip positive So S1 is 4.1 angstroms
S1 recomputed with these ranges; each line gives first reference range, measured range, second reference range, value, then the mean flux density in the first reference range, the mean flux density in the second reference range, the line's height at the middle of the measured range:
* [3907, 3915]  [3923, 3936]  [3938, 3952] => 4.85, 19.1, 16.6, 17.7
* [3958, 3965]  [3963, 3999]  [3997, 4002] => 3.96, 16.6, 19.9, 18.3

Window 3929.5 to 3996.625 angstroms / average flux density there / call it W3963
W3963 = 15.4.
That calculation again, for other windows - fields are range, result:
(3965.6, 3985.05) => 14.2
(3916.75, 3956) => 14.8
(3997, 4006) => 20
